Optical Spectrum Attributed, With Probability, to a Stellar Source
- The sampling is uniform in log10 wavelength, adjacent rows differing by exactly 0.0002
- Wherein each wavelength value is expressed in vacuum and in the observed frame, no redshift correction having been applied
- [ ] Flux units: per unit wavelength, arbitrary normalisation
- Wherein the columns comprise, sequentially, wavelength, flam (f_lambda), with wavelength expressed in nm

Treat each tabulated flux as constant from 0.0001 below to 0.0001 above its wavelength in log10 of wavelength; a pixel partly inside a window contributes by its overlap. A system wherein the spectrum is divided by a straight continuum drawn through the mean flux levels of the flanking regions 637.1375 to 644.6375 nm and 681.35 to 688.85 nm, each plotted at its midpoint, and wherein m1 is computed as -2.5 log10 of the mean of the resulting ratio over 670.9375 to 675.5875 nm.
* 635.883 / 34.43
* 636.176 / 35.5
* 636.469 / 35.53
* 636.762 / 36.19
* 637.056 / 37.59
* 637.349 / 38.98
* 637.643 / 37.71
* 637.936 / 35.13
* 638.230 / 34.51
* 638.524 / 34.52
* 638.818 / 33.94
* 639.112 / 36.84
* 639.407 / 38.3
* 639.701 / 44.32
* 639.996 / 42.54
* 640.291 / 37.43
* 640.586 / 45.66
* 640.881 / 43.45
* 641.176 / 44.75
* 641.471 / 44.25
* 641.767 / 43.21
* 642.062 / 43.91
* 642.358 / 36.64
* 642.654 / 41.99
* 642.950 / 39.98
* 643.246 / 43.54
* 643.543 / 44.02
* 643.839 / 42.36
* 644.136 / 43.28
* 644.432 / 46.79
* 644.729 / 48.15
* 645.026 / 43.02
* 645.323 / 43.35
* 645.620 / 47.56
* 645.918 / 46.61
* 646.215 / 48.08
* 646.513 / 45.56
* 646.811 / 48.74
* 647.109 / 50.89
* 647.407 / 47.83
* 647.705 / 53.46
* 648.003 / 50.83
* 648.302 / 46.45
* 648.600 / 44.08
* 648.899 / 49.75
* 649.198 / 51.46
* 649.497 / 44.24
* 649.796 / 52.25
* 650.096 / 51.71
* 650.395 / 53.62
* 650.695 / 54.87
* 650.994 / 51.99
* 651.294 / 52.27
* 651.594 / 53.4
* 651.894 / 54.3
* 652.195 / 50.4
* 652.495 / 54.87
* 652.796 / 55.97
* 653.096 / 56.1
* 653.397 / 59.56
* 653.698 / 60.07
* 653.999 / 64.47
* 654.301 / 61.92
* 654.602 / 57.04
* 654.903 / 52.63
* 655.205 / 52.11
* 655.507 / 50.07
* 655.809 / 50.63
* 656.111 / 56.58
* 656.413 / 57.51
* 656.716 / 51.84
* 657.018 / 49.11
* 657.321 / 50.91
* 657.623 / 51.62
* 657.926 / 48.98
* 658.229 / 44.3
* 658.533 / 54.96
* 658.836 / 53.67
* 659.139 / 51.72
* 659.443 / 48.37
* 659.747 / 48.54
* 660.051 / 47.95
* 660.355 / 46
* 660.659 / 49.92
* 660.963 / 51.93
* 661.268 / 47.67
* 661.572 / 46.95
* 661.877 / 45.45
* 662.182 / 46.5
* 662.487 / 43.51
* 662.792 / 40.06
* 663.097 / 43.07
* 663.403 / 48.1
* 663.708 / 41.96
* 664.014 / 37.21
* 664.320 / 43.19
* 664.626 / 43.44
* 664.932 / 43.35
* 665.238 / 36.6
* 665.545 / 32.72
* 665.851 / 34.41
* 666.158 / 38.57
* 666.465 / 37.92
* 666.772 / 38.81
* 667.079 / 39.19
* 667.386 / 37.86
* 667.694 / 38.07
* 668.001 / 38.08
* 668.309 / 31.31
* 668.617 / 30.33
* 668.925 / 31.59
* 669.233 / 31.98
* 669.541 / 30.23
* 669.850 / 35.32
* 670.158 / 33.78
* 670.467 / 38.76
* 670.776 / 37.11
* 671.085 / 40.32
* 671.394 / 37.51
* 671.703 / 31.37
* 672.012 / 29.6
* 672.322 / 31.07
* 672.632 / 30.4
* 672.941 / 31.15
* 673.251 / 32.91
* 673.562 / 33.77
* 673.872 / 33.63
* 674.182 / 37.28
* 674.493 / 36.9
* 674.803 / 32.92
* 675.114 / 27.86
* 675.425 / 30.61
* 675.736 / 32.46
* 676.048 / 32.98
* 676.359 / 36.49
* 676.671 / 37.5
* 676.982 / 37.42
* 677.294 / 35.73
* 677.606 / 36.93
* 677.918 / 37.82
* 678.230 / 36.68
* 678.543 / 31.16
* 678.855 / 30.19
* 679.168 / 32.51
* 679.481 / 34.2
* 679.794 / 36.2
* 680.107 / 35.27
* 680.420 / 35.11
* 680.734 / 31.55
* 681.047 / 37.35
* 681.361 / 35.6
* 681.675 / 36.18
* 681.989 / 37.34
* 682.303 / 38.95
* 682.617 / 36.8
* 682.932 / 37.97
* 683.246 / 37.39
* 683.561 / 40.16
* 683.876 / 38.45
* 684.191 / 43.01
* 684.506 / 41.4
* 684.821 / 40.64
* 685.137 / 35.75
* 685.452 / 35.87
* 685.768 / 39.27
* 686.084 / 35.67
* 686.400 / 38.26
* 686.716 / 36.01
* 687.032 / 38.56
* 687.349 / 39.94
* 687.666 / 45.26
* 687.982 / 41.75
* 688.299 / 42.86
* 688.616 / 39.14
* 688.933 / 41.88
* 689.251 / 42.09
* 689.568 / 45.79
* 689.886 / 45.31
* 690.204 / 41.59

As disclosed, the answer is 0.189 mag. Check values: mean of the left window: 40.8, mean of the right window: 38.9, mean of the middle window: 33.1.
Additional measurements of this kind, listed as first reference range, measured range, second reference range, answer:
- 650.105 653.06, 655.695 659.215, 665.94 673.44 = -0.10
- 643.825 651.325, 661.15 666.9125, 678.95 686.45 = 0.04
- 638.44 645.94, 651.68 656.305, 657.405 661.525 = -0.18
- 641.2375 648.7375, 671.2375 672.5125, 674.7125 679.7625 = 0.11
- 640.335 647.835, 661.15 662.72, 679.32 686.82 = -0.11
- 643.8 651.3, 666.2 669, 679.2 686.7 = 0.17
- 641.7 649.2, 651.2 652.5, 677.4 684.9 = -0.20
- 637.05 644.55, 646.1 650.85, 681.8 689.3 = -0.22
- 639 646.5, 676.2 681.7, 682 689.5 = 0.14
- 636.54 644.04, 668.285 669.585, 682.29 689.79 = 0.27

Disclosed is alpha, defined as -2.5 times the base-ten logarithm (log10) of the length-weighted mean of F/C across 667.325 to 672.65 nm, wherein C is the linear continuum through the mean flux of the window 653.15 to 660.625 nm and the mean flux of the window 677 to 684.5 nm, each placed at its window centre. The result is 0.270 mag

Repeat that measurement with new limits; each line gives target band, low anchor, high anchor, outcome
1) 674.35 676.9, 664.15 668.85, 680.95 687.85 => 0.13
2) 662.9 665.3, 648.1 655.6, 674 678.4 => 0.05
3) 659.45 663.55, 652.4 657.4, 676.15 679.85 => 0.07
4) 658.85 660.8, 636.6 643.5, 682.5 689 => -0.23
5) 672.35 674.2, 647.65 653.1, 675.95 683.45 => 0.19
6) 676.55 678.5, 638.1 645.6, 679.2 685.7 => 0.03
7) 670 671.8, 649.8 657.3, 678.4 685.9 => 0.19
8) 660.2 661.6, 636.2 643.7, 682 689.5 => -0.22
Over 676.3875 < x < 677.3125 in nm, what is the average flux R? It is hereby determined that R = 37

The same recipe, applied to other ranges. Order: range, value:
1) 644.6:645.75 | 45.5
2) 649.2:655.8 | 54.3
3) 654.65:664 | 49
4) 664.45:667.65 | 38.3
